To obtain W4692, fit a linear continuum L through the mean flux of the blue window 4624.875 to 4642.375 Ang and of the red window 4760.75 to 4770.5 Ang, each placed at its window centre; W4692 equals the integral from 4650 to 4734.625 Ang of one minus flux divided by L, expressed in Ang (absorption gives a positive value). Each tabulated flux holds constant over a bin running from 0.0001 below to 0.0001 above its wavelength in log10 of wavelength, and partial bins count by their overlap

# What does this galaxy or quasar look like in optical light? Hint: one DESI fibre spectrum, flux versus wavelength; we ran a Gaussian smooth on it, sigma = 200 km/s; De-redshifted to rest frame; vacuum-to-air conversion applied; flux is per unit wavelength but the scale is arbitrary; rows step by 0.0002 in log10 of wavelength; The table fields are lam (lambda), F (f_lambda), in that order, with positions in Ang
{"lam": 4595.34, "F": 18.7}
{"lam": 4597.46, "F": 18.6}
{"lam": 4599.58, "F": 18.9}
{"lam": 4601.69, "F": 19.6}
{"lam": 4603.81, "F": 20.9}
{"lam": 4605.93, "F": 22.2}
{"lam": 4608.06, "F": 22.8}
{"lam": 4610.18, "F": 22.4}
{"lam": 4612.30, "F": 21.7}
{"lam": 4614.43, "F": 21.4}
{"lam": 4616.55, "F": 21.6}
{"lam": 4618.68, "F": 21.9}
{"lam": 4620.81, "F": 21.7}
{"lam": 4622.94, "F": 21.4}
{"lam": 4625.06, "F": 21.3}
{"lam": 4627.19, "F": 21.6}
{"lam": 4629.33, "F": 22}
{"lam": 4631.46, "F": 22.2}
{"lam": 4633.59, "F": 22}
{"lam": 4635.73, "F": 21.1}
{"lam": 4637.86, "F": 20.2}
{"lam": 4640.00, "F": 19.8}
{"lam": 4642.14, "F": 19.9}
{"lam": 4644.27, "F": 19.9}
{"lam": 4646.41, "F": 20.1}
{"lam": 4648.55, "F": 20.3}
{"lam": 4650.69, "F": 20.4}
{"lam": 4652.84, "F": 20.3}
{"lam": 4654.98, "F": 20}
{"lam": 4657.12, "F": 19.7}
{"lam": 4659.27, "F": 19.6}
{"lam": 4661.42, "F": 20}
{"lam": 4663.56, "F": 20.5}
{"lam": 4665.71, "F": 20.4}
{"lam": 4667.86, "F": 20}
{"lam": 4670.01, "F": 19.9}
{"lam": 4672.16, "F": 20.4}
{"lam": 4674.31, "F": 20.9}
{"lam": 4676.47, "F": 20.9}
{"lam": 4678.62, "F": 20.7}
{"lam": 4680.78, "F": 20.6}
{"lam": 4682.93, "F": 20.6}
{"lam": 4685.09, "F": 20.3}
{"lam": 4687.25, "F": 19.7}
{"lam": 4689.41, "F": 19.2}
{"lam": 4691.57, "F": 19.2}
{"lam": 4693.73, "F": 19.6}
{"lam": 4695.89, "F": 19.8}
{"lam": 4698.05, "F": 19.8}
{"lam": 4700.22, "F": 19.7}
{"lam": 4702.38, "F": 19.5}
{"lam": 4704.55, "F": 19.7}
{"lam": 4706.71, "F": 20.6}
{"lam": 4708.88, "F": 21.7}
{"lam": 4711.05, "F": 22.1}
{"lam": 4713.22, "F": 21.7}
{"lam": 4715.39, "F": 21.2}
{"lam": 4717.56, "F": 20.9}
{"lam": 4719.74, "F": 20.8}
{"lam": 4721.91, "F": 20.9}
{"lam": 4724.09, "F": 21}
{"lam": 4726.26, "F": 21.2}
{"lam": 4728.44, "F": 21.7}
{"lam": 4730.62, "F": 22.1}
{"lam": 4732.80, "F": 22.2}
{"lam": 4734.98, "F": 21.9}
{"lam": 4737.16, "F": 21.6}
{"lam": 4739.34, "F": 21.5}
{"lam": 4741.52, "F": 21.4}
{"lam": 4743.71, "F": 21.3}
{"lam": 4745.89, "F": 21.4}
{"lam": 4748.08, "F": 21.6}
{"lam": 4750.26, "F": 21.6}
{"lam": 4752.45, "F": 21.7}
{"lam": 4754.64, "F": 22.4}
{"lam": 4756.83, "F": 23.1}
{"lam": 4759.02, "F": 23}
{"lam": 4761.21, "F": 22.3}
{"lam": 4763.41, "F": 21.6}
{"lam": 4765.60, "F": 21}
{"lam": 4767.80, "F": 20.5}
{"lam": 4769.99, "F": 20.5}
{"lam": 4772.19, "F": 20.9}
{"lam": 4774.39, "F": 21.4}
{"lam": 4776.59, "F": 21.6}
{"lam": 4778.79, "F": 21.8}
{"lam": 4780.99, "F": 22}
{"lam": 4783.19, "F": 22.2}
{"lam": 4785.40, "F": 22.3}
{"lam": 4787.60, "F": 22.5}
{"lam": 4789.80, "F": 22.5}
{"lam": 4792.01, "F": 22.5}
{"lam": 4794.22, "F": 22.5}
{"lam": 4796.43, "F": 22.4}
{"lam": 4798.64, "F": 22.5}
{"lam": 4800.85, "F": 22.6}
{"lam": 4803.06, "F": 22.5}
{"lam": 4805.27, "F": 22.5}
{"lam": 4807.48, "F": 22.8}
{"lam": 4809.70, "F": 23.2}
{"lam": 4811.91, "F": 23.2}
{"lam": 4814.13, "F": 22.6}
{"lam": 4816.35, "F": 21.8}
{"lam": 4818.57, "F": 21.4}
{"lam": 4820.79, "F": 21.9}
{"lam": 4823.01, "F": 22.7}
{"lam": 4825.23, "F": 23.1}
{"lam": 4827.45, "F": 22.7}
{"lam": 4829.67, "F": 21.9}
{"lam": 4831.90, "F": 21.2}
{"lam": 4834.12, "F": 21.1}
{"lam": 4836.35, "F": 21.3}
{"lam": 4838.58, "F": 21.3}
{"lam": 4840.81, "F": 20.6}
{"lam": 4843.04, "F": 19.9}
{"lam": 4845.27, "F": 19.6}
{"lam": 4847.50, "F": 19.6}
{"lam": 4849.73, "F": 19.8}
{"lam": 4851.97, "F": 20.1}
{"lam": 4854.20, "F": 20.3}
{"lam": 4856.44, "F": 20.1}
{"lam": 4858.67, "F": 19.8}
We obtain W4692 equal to 2.6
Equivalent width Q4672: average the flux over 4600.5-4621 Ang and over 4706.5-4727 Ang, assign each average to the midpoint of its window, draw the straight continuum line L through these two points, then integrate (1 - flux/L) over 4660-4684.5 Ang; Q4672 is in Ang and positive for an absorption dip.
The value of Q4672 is 1.10 Ang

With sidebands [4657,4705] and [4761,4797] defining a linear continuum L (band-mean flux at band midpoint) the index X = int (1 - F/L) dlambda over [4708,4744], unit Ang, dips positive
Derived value -1.1 Ang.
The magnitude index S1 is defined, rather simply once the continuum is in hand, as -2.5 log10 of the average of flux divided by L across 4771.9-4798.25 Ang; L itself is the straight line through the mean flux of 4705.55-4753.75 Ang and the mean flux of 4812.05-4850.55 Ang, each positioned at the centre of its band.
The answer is -0.03 mag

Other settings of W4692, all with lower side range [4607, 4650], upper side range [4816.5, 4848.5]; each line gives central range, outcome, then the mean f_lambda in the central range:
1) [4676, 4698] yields 1.3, 20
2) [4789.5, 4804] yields -0.8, 22.5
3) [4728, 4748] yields -0.4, 21.7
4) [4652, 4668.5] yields 0.9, 20.1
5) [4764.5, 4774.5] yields 0.2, 20.8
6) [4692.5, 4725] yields 1.1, 20.6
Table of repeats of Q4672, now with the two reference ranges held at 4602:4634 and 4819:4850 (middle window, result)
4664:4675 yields 0.7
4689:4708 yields 1.6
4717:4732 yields 0.2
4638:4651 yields 1.0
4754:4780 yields -0.3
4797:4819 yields -1.3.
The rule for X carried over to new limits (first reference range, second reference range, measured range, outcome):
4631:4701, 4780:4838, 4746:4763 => -0.5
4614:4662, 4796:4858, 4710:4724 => -0.1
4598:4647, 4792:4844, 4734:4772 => 0.2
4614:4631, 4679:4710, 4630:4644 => 0.3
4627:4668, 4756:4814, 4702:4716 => 0.2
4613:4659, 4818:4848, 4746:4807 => -2.3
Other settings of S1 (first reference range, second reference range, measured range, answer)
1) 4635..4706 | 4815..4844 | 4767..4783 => -0.011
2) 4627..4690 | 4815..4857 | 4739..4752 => -0.037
